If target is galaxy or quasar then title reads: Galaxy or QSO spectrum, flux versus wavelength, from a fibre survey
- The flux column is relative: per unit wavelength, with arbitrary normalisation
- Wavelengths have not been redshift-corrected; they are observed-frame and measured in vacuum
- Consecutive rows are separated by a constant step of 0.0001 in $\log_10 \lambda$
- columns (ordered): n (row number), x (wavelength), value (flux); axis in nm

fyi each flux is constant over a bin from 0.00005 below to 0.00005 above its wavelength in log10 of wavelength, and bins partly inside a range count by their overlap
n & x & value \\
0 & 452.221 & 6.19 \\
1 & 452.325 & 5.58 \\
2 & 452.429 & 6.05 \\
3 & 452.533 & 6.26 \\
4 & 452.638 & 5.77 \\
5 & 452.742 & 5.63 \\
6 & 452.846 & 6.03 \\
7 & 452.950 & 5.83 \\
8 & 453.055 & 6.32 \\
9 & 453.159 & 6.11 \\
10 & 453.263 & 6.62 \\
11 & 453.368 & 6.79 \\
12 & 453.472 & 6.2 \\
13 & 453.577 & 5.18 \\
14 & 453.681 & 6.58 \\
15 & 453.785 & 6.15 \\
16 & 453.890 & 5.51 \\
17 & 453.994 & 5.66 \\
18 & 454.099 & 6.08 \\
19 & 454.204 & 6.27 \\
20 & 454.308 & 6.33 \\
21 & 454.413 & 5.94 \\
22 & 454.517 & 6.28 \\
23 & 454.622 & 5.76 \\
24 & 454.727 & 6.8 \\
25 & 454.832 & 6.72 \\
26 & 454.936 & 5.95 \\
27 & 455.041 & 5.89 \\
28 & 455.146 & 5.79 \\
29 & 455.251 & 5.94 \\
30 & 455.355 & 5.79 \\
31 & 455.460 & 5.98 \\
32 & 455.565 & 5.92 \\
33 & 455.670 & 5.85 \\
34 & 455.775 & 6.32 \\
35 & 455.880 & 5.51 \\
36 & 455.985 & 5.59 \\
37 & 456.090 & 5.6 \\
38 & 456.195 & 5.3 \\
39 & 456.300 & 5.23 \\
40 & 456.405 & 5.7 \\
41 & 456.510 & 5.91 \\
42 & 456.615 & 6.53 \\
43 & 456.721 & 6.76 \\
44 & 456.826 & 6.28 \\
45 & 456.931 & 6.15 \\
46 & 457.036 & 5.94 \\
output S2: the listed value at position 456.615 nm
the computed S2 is 6.53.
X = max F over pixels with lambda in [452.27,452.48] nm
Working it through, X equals 6.05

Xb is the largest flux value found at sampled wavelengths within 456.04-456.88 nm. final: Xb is 6.76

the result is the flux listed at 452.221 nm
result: 6.19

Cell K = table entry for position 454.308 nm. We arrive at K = 6.33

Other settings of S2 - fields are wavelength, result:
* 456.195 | 5.3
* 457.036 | 5.94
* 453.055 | 6.32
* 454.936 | 5.95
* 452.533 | 6.26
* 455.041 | 5.89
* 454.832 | 6.72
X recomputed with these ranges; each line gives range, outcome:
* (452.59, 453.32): 6.62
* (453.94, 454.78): 6.8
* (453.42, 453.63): 6.2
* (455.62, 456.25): 6.32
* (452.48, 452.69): 6.26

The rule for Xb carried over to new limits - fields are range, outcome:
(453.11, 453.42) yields 6.79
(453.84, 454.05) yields 5.66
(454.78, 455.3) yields 6.72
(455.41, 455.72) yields 5.98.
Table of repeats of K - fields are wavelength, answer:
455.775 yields 6.32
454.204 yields 6.27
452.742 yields 5.63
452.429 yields 6.05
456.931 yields 6.15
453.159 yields 6.11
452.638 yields 5.77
